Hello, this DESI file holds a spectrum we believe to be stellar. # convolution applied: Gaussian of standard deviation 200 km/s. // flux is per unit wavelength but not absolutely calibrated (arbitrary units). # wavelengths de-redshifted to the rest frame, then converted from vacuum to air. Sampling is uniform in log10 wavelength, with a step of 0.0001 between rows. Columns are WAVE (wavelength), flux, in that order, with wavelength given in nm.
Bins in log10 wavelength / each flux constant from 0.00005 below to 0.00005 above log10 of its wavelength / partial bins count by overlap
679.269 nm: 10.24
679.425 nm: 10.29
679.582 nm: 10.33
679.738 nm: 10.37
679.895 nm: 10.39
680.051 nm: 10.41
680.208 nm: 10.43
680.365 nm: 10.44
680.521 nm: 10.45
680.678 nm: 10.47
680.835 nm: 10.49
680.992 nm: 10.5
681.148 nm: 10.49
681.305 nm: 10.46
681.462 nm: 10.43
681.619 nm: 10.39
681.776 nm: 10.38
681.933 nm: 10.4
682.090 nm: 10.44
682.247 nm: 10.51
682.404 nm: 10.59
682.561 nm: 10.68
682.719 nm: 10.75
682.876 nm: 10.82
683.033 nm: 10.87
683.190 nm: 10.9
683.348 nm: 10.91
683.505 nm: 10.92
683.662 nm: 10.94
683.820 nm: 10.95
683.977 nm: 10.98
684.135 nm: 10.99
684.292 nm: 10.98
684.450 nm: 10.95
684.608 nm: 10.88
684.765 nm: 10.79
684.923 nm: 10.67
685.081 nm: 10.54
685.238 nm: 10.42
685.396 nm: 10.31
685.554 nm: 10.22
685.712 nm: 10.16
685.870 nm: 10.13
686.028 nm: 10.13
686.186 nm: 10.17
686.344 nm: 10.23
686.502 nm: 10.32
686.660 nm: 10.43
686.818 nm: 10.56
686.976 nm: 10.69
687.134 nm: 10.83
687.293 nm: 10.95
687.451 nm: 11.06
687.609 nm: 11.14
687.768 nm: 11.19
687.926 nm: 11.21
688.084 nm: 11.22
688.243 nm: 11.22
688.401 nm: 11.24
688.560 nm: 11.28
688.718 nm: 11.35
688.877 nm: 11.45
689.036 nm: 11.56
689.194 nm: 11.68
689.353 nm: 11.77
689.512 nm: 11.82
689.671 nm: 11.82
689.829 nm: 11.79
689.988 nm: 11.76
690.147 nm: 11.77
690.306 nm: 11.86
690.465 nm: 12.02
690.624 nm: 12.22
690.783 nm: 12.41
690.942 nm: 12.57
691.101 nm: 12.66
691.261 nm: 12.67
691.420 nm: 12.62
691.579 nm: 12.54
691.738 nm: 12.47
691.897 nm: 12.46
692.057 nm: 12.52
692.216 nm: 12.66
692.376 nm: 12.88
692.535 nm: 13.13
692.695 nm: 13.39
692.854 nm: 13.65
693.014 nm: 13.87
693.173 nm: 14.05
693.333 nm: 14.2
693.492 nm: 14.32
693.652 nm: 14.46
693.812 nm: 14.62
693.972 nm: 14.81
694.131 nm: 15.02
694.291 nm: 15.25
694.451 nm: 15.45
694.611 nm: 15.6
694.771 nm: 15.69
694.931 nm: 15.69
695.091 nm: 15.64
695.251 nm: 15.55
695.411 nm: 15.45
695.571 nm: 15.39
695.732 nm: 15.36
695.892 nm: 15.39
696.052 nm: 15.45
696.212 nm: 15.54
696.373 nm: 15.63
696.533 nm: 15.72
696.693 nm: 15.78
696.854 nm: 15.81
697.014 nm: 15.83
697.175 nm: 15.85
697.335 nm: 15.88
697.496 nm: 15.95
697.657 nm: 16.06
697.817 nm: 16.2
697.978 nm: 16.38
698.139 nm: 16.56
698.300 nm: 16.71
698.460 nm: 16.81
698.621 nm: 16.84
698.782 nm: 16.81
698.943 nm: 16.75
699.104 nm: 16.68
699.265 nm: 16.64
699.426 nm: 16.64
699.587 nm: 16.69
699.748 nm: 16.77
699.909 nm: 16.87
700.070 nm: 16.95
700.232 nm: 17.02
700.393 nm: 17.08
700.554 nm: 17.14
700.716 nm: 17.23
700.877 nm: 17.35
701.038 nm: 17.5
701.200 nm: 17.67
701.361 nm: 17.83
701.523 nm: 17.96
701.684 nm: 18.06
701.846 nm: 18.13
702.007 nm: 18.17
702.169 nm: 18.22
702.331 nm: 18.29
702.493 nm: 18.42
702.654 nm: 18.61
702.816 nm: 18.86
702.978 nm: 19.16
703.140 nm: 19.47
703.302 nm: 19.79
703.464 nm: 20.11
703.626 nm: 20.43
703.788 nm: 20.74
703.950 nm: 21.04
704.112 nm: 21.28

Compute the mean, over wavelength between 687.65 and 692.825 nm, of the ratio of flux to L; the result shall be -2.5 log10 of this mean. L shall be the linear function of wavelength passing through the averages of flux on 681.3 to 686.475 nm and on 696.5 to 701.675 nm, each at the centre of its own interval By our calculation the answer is 0.10 mag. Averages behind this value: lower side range 10.6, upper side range 16.7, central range 12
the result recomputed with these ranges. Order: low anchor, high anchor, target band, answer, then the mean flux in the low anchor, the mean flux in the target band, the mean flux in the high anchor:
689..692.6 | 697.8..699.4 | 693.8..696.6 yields -0.05 mag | 12.3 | 15.4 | 16.7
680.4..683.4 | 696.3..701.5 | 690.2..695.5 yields 0.06 mag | 10.6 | 13.8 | 16.6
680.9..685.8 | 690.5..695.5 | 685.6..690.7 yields 0.10 mag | 10.7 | 11.2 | 13.9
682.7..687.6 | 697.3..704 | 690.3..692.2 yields 0.08 mag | 10.7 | 12.4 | 17.7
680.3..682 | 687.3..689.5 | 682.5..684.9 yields -0.01 mag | 10.4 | 10.9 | 11.3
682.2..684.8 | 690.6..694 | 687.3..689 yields 0.08 mag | 10.9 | 11.2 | 13.2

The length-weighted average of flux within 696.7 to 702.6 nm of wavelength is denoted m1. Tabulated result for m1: 17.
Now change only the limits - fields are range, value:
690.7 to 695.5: 13.9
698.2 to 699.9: 16.7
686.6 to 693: 11.9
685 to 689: 10.7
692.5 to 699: 15.4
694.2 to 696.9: 15.5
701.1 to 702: 17.9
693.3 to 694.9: 15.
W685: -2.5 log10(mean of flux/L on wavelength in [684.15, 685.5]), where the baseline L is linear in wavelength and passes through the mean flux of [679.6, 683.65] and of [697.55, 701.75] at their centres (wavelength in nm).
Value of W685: 0.10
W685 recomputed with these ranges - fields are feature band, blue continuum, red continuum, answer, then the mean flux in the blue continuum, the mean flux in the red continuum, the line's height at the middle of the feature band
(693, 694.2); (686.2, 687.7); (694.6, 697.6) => -0.01 mag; 10.7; 15.6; 14.3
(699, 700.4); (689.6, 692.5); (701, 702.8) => 0.01 mag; 12.3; 18.1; 16.9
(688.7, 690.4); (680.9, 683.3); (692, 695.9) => 0.12 mag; 10.6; 14.6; 13.1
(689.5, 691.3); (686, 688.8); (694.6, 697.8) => 0.03 mag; 10.9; 15.7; 12.5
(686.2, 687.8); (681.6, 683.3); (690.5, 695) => 0.12 mag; 10.6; 13.7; 12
